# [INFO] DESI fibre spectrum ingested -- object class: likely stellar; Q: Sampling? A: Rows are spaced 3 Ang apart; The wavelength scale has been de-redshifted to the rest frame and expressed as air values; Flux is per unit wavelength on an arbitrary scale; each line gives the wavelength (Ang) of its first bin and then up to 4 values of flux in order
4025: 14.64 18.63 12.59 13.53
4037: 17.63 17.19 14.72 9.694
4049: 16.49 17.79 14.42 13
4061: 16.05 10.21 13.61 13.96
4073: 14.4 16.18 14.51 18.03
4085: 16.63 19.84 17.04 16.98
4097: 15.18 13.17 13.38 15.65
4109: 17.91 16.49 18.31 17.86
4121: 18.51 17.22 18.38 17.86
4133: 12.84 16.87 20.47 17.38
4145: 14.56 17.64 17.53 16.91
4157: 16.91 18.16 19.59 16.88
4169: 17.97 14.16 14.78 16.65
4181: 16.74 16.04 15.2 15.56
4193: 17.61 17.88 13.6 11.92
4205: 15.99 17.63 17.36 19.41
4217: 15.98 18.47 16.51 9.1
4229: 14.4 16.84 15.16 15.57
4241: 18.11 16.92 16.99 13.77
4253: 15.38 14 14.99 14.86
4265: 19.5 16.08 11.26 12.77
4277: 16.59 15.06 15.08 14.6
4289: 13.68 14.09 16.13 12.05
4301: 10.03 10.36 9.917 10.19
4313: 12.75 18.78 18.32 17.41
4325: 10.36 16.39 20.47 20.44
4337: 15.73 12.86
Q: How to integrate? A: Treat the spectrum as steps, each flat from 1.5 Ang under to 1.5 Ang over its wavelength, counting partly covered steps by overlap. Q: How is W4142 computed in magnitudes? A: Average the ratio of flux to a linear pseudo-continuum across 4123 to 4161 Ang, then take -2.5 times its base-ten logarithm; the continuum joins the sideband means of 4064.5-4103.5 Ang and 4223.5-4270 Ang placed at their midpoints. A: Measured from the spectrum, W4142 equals -0.11 mag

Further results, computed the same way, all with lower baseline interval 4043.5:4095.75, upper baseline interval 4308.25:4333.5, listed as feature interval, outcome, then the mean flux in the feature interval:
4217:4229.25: 0.05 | 14.8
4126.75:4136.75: -0.06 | 16.2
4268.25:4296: 0.09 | 14.4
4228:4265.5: -0.02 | 15.8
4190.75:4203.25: 0.01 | 15.3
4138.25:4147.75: -0.13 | 17.3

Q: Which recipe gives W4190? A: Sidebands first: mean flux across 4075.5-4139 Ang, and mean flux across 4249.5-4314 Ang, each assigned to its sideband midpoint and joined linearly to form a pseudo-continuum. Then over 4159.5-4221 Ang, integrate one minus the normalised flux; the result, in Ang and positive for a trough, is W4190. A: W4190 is -4.8 Ang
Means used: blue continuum 16.7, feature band 16.5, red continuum 13.8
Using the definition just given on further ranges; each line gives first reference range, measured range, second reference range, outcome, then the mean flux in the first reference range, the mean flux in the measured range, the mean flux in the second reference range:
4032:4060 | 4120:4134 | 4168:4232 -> -1.49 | 14.9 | 17.1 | 15.9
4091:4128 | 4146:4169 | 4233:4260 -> -1.90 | 16.6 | 17.6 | 15.7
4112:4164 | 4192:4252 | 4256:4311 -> -2.49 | 17.4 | 15.9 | 13.8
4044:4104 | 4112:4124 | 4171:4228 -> -2.01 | 15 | 17.9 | 15.8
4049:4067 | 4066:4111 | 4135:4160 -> -1.12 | 14.4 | 15.8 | 17.3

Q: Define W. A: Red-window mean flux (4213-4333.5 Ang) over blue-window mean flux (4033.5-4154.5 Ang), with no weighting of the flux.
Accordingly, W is 0.94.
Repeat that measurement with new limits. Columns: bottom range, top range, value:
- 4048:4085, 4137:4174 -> 1.16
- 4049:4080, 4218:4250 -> 1.08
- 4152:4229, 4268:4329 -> 0.85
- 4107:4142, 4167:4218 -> 0.92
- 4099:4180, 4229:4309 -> 0.87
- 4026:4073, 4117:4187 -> 1.16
